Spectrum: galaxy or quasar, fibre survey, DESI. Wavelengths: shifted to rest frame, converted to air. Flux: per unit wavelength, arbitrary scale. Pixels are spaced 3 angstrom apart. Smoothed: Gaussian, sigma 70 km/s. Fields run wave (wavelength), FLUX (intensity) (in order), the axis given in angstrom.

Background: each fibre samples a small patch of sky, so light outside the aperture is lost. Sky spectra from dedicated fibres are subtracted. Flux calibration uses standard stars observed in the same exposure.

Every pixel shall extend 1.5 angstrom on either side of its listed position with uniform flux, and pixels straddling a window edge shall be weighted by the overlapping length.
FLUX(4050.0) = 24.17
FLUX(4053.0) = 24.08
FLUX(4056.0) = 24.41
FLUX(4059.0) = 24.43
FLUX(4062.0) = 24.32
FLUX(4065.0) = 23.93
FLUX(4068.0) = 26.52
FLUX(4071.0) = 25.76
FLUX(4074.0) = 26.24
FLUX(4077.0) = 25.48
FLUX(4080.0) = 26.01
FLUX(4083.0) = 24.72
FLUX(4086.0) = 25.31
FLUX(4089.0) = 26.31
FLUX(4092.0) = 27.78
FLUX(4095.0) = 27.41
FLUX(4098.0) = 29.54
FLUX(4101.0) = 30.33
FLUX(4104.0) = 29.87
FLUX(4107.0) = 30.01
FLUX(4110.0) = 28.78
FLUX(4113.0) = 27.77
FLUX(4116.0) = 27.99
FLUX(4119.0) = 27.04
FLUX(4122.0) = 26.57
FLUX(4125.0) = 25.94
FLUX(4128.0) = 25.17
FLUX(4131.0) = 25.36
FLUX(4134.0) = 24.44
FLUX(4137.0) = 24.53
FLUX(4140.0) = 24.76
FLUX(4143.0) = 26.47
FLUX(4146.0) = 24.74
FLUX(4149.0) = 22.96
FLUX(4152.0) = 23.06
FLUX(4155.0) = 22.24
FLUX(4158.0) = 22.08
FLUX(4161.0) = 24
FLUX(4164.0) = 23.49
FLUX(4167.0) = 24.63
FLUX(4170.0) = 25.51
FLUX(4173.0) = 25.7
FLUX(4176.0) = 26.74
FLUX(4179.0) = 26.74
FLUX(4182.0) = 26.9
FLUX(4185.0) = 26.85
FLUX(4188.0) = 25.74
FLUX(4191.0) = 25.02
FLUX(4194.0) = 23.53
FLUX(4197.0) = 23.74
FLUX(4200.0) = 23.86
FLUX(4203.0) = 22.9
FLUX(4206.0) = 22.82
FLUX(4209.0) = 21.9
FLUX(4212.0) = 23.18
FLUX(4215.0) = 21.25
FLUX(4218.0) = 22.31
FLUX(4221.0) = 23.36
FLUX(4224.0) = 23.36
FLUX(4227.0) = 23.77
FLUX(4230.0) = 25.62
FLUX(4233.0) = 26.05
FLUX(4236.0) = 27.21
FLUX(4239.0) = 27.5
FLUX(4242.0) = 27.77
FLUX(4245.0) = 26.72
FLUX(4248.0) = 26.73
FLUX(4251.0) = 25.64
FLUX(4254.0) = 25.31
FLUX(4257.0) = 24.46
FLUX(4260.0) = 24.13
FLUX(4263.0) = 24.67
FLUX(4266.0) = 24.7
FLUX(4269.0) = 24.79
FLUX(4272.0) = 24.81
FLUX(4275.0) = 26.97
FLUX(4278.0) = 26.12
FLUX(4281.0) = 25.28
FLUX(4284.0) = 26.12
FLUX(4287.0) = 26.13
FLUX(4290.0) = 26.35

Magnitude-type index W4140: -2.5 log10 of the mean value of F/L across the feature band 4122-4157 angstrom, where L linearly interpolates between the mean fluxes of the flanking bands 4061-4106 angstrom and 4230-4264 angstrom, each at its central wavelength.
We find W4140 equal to 0.081 mag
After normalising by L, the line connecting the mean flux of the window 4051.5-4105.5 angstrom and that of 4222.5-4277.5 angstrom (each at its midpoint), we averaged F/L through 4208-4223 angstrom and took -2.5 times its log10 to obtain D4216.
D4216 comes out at 0.15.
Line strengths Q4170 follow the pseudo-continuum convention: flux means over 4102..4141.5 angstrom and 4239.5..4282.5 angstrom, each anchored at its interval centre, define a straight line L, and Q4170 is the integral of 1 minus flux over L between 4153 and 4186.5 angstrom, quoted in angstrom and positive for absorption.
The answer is 1.8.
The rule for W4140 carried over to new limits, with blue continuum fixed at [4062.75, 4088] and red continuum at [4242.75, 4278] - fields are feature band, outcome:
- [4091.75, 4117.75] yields -0.14 mag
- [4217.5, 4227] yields 0.10 mag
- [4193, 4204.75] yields 0.09 mag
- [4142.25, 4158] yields 0.08 mag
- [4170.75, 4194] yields -0.02 mag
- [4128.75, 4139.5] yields 0.03 mag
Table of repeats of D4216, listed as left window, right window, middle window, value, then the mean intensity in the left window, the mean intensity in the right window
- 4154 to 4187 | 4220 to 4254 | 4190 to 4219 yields 0.11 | 25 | 25.8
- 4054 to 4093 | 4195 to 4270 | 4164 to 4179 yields -0.03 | 25.4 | 24.5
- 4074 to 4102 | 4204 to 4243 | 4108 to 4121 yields -0.06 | 26.9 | 24.3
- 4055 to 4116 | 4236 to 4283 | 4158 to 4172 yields 0.09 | 26.8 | 25.8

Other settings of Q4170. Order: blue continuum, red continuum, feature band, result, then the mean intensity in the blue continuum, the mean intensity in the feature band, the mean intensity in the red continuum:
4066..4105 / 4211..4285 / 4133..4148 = 0.8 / 26.9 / 24.9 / 25.1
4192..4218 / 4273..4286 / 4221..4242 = -1.3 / 22.9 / 25.6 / 26.1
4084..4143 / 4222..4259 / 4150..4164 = 1.9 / 27.1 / 22.9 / 25.8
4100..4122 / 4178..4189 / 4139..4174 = 4.1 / 28.6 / 24.1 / 26.6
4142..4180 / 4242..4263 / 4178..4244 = 1.2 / 24.4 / 24.6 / 25.6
